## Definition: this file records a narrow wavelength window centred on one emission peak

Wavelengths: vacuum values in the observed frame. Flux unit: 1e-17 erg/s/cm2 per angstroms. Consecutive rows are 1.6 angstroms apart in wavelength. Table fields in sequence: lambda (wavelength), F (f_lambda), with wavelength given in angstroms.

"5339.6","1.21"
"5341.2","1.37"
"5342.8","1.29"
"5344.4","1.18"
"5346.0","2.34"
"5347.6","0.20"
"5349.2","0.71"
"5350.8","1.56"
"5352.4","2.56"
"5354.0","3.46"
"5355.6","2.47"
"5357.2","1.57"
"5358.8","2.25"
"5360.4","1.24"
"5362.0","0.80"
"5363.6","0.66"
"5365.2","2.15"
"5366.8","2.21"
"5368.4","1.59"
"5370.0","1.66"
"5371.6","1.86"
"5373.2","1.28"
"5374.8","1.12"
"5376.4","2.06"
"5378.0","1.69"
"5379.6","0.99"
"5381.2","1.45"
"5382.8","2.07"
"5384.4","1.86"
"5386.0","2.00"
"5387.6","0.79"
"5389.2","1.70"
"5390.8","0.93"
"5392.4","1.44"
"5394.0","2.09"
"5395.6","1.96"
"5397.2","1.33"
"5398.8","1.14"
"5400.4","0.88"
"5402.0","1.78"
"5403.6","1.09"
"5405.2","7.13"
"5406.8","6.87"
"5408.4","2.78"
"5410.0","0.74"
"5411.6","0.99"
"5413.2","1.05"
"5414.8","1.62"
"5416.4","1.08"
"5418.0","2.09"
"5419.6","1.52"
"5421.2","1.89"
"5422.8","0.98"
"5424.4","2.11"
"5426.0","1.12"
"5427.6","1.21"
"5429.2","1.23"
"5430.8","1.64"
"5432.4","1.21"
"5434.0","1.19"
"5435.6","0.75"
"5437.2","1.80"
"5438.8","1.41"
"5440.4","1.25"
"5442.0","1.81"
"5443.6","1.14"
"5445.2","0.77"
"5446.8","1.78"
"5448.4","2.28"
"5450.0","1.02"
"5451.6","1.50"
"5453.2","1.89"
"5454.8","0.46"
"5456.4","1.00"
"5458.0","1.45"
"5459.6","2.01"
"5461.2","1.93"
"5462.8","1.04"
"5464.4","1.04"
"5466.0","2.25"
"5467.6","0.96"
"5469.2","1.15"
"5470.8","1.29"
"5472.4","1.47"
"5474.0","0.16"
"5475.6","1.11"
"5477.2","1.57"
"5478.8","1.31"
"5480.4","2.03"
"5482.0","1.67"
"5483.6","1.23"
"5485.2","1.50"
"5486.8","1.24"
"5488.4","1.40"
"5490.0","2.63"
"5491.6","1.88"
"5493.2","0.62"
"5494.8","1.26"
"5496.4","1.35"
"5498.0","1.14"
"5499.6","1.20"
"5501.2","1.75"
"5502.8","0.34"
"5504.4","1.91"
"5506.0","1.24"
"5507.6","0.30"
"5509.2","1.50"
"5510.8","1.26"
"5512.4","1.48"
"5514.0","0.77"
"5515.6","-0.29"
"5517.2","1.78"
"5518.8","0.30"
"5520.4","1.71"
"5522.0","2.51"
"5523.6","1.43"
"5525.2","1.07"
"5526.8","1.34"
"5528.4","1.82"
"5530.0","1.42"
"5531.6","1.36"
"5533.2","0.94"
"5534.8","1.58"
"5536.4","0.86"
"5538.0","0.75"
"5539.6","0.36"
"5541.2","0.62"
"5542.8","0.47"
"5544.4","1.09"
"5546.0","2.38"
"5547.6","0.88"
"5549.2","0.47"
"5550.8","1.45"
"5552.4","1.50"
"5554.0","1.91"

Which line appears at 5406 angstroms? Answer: [O III] 5007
